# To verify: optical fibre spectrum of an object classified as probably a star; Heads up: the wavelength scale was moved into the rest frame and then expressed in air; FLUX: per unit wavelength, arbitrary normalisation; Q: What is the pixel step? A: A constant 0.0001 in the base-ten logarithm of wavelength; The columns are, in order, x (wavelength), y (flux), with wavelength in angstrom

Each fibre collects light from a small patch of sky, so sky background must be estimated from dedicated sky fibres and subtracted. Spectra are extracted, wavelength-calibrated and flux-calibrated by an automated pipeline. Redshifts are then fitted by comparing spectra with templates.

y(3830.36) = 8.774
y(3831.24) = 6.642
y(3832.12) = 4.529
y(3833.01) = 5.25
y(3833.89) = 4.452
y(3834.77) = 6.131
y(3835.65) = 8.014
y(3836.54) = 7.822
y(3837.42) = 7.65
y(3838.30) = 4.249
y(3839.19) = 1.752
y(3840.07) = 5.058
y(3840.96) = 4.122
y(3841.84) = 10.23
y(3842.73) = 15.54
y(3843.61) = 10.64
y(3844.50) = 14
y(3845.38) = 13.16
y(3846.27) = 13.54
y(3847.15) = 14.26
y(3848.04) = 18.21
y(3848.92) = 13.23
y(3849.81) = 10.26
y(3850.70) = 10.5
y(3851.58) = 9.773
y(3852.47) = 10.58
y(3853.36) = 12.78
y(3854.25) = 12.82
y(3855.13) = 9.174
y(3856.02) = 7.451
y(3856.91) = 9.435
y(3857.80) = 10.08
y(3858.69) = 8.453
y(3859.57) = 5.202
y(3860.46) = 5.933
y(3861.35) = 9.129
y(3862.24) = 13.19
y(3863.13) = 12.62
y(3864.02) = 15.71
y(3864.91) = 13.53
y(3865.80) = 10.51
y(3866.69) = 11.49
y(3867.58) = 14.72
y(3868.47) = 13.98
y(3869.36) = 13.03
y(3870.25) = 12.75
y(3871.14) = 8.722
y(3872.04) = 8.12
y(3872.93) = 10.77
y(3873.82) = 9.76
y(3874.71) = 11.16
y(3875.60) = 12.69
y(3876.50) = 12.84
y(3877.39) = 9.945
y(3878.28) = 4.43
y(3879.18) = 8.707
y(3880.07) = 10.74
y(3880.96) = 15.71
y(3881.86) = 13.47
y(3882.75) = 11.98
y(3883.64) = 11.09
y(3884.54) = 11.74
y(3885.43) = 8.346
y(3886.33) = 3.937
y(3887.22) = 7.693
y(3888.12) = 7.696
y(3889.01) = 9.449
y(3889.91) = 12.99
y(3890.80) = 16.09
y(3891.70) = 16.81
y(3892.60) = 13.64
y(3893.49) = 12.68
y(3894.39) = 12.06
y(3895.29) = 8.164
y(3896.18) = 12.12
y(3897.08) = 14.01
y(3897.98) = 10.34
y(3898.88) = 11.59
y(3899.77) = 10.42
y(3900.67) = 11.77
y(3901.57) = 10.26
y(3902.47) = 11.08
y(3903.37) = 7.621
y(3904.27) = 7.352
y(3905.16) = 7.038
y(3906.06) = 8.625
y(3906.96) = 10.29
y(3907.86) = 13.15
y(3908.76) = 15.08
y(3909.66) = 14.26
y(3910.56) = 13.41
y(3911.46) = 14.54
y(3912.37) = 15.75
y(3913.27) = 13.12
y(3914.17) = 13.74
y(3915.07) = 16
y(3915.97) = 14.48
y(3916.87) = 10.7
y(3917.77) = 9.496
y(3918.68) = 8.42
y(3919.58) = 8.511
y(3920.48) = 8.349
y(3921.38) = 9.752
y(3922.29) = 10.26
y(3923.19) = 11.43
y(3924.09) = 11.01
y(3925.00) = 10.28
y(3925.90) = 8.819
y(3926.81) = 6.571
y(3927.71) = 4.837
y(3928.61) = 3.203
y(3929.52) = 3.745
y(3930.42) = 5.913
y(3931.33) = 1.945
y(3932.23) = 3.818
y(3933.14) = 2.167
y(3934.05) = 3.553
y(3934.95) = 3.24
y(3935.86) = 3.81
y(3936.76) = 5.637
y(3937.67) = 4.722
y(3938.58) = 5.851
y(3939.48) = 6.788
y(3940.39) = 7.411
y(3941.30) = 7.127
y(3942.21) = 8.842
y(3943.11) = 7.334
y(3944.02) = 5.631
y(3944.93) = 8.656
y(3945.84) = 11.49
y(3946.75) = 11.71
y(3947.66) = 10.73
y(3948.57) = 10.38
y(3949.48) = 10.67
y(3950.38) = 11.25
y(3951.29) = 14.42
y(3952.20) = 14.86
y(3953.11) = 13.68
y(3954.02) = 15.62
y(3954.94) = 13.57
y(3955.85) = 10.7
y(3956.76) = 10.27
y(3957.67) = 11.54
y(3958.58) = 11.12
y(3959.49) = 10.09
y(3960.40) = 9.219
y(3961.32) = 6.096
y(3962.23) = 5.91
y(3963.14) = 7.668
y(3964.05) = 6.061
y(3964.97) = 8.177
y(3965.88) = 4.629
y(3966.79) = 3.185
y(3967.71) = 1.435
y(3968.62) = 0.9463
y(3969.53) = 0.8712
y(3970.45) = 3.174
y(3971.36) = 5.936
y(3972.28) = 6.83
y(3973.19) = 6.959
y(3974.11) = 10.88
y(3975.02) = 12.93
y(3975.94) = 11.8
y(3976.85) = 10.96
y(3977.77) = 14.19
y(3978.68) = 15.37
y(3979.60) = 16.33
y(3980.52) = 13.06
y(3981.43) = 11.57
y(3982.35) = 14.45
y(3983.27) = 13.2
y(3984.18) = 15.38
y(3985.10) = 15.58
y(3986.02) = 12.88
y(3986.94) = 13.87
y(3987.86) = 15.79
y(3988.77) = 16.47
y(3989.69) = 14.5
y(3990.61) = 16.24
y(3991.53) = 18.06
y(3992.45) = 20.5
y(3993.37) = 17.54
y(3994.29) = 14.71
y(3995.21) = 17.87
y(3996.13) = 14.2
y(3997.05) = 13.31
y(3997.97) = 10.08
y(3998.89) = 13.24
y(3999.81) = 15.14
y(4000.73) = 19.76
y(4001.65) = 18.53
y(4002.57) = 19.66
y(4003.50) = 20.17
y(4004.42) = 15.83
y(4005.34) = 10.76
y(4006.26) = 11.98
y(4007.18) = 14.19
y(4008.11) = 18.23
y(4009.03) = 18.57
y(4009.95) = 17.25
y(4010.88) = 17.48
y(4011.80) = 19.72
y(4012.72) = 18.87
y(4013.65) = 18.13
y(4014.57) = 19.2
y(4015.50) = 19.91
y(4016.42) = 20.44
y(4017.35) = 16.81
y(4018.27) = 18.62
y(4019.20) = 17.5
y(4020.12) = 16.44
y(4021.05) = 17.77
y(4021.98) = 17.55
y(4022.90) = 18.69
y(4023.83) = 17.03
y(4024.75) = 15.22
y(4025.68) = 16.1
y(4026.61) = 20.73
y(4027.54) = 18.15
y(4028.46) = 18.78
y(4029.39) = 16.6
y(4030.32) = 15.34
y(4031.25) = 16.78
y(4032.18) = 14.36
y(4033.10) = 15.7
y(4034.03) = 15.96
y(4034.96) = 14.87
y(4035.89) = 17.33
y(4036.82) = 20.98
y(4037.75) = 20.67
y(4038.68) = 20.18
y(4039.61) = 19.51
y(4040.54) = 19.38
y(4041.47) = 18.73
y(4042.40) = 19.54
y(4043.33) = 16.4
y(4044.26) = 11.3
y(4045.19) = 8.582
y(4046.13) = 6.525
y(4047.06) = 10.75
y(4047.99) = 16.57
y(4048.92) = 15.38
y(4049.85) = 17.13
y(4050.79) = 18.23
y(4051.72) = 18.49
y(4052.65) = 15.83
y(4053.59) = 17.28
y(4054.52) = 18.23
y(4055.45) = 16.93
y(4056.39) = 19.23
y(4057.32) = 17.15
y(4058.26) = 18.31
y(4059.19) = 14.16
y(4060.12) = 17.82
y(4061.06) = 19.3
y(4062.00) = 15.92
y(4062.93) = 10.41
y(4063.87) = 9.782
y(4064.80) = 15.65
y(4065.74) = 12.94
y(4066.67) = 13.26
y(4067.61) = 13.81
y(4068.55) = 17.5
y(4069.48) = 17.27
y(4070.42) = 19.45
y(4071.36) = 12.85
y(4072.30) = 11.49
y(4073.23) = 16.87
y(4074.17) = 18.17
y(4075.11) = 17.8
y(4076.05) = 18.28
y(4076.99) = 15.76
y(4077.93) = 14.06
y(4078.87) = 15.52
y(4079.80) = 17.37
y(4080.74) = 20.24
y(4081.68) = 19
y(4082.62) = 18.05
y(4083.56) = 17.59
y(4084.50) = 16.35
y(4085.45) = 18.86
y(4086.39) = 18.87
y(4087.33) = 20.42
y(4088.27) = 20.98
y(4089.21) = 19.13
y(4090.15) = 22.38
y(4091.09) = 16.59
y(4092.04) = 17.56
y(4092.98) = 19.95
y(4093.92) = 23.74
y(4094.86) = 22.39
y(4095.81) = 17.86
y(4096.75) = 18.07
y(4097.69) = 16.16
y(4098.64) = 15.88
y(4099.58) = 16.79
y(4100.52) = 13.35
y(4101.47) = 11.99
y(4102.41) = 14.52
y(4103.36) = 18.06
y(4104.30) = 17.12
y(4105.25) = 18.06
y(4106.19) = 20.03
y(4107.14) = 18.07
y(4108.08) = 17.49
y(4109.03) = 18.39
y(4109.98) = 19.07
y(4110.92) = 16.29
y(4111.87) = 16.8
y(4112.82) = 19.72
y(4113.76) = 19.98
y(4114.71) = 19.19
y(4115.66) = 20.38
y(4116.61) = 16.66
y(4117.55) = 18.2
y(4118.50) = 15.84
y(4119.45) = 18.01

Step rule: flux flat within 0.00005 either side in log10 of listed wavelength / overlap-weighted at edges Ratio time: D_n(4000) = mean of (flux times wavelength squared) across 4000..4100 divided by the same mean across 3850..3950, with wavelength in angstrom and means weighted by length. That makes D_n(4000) 1.9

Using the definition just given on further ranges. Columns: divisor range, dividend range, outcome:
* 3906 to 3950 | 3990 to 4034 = 1.99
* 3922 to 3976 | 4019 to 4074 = 2.20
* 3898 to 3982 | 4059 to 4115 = 2.02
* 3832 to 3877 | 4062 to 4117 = 1.90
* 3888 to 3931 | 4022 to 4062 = 1.67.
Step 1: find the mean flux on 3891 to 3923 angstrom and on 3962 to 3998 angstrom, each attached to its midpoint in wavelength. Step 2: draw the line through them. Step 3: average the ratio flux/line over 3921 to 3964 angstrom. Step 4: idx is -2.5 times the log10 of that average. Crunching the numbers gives 0.35 mag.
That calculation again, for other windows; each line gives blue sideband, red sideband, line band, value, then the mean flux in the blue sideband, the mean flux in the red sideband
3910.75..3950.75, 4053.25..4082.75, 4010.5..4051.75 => -0.21 mag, 8.47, 16.2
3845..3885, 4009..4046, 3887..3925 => 0.12 mag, 11.3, 17.4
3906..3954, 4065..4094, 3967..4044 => -0.14 mag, 9.29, 17.4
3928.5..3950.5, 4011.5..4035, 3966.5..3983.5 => 0.25 mag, 6.61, 17.5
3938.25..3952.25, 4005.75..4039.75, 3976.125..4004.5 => -0.09 mag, 9.46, 17.6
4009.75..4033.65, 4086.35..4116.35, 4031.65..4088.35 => 0.09 mag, 17.7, 18.3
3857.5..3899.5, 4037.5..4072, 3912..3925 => 0.07 mag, 11.1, 15.9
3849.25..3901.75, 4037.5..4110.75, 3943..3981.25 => 0.39 mag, 10.9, 16.9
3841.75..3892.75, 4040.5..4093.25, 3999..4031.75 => -0.15 mag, 11.3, 16.5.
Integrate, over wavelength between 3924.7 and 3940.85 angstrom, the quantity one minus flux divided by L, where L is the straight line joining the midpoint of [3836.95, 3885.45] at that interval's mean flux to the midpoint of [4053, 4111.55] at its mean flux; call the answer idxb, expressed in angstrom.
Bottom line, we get 9.7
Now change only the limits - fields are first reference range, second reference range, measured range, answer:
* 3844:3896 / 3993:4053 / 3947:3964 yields 4.0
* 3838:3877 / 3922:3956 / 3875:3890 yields -0.2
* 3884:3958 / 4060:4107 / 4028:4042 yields -2.6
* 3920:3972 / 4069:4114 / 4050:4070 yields -0.8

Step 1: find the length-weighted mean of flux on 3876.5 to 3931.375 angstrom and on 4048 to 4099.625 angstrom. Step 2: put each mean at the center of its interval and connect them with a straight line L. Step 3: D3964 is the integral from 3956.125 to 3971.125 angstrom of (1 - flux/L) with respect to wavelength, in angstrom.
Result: 7.6 angstrom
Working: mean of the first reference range 10.5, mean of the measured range 6.32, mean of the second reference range 17.2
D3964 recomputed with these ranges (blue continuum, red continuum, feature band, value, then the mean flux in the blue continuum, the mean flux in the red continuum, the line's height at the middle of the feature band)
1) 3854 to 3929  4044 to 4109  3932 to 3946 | 7.3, 10.8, 16.7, 12.3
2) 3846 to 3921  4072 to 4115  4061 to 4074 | 1.8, 11.2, 17.9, 17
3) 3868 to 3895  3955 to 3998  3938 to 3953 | 2.0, 11.1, 11.2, 11.1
